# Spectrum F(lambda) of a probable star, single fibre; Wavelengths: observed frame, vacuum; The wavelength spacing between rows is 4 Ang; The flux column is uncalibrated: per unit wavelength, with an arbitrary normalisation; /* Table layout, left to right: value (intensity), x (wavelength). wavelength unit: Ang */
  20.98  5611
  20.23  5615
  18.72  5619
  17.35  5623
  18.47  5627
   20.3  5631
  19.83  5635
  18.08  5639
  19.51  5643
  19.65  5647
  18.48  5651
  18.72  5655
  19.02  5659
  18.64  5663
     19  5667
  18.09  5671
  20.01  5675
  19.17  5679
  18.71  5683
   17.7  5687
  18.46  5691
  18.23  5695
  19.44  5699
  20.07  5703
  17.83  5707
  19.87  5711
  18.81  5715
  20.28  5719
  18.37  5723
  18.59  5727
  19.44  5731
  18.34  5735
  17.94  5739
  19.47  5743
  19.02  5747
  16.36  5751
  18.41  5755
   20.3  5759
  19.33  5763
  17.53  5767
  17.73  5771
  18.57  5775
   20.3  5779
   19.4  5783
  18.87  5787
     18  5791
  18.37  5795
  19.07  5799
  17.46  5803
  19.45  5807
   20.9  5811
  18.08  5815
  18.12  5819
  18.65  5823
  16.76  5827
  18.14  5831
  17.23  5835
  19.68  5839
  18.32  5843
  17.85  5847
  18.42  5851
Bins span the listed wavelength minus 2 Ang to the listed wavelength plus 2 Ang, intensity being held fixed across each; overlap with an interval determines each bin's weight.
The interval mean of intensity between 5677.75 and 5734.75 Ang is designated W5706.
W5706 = 18.9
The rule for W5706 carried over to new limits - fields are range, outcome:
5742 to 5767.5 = 18.7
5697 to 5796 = 18.8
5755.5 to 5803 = 18.8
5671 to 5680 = 19.3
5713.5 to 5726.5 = 19.1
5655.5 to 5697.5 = 18.7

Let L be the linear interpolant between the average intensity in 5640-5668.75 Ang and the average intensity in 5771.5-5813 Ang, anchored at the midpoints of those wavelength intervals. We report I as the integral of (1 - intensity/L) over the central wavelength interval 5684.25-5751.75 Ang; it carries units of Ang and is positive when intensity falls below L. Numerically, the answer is 0.78 Ang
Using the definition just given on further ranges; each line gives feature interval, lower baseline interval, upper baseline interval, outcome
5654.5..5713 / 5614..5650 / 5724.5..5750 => 0.07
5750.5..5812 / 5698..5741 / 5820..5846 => -0.88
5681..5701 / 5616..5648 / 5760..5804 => 0.39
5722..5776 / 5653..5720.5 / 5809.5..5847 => 0.45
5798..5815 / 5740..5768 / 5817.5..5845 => -0.74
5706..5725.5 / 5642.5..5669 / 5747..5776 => -0.48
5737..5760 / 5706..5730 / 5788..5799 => 0.33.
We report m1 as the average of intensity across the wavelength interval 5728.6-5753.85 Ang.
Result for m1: 18.4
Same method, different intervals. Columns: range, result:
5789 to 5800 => 18.4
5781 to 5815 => 18.9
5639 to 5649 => 19.3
